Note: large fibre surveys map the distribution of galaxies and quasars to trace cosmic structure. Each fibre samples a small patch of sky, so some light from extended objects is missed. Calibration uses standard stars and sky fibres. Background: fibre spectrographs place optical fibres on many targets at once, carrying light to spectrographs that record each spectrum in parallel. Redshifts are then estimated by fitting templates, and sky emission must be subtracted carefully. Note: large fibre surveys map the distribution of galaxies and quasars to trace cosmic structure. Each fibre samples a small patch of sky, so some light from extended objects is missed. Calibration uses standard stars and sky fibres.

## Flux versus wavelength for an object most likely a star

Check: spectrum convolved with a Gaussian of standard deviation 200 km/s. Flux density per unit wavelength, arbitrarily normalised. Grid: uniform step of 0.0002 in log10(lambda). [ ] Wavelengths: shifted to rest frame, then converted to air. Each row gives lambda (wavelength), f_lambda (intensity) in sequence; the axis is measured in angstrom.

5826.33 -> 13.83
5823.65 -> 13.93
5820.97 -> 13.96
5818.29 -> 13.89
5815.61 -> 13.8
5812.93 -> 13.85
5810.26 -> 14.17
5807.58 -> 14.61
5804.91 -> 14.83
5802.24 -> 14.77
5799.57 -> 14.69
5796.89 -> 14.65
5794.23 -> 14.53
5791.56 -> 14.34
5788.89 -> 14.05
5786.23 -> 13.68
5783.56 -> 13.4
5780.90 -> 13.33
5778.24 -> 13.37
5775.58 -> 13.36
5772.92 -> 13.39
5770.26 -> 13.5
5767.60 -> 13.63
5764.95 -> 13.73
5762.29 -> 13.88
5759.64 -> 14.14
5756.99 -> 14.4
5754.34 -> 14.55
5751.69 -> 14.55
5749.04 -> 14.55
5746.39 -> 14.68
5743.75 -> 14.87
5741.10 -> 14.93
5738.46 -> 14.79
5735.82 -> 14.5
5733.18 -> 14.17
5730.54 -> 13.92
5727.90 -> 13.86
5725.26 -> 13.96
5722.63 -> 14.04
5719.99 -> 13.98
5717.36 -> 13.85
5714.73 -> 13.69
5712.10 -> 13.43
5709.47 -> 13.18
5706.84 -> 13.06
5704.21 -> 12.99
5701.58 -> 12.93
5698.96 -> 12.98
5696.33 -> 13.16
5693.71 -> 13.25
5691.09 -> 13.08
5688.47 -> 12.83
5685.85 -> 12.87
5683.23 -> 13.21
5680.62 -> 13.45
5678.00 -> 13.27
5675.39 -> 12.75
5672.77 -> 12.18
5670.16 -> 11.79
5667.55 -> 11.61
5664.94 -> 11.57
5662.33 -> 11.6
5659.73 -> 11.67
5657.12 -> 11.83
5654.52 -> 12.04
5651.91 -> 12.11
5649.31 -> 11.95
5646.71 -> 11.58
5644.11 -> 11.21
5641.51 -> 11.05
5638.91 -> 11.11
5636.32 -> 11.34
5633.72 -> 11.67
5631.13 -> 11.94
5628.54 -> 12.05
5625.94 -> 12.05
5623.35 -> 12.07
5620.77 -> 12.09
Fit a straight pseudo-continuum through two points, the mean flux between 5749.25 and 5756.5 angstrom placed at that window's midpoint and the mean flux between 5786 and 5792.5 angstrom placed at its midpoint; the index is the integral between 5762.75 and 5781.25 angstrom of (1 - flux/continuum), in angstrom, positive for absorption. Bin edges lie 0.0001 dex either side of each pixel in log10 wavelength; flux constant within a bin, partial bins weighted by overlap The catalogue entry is 1.0 angstrom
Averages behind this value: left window 14.5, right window 14.1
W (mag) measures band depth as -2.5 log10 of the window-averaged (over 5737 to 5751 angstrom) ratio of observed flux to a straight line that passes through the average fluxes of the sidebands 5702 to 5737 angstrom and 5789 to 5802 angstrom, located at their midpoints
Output -0.06 mag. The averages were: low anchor 13.7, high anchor 14.5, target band 14.8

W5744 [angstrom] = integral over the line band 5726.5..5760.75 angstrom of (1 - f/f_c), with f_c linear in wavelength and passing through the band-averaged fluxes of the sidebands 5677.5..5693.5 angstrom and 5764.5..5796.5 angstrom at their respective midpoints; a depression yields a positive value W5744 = -2.5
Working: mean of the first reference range 13.1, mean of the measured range 14.5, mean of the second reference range 13.7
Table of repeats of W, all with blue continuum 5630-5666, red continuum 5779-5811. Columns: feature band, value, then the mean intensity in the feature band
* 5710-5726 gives -0.08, 13.8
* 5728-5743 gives -0.10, 14.4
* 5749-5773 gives -0.03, 14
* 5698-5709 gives -0.03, 13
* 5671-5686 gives -0.07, 12.9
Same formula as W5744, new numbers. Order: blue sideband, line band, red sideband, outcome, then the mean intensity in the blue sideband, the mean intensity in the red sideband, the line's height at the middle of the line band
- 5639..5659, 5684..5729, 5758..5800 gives -2.6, 11.6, 13.8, 12.6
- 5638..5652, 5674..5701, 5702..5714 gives -1.0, 11.5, 13.2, 12.6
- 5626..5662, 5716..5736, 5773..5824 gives -1.7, 11.7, 14.1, 12.9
